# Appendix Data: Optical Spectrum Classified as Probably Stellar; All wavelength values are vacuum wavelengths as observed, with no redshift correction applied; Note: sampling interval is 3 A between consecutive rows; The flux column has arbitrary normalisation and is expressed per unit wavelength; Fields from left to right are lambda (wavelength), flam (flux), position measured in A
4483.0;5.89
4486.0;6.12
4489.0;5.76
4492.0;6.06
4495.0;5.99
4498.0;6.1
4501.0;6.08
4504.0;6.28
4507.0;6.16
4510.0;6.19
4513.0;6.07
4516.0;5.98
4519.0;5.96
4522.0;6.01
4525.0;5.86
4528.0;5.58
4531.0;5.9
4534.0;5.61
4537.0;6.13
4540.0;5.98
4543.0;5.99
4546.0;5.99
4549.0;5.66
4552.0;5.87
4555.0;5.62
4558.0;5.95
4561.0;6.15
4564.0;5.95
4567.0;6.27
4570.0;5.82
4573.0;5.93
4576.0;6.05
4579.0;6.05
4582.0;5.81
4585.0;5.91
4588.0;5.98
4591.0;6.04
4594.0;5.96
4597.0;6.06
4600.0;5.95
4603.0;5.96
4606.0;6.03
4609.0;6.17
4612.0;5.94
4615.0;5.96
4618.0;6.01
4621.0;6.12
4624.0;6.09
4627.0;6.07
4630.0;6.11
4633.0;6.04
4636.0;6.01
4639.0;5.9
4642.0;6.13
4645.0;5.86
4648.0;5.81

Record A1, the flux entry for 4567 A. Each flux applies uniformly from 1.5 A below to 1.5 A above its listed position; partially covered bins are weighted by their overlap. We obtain 6.27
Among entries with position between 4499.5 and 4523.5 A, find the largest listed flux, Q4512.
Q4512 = 6.28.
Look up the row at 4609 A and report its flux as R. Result 6.17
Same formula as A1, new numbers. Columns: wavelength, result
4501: 6.08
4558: 5.95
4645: 5.86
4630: 6.11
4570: 5.82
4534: 5.61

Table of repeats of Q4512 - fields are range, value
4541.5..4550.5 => 5.99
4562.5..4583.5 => 6.27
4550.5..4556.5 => 5.87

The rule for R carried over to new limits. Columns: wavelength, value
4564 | 5.95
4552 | 5.87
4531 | 5.9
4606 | 6.03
